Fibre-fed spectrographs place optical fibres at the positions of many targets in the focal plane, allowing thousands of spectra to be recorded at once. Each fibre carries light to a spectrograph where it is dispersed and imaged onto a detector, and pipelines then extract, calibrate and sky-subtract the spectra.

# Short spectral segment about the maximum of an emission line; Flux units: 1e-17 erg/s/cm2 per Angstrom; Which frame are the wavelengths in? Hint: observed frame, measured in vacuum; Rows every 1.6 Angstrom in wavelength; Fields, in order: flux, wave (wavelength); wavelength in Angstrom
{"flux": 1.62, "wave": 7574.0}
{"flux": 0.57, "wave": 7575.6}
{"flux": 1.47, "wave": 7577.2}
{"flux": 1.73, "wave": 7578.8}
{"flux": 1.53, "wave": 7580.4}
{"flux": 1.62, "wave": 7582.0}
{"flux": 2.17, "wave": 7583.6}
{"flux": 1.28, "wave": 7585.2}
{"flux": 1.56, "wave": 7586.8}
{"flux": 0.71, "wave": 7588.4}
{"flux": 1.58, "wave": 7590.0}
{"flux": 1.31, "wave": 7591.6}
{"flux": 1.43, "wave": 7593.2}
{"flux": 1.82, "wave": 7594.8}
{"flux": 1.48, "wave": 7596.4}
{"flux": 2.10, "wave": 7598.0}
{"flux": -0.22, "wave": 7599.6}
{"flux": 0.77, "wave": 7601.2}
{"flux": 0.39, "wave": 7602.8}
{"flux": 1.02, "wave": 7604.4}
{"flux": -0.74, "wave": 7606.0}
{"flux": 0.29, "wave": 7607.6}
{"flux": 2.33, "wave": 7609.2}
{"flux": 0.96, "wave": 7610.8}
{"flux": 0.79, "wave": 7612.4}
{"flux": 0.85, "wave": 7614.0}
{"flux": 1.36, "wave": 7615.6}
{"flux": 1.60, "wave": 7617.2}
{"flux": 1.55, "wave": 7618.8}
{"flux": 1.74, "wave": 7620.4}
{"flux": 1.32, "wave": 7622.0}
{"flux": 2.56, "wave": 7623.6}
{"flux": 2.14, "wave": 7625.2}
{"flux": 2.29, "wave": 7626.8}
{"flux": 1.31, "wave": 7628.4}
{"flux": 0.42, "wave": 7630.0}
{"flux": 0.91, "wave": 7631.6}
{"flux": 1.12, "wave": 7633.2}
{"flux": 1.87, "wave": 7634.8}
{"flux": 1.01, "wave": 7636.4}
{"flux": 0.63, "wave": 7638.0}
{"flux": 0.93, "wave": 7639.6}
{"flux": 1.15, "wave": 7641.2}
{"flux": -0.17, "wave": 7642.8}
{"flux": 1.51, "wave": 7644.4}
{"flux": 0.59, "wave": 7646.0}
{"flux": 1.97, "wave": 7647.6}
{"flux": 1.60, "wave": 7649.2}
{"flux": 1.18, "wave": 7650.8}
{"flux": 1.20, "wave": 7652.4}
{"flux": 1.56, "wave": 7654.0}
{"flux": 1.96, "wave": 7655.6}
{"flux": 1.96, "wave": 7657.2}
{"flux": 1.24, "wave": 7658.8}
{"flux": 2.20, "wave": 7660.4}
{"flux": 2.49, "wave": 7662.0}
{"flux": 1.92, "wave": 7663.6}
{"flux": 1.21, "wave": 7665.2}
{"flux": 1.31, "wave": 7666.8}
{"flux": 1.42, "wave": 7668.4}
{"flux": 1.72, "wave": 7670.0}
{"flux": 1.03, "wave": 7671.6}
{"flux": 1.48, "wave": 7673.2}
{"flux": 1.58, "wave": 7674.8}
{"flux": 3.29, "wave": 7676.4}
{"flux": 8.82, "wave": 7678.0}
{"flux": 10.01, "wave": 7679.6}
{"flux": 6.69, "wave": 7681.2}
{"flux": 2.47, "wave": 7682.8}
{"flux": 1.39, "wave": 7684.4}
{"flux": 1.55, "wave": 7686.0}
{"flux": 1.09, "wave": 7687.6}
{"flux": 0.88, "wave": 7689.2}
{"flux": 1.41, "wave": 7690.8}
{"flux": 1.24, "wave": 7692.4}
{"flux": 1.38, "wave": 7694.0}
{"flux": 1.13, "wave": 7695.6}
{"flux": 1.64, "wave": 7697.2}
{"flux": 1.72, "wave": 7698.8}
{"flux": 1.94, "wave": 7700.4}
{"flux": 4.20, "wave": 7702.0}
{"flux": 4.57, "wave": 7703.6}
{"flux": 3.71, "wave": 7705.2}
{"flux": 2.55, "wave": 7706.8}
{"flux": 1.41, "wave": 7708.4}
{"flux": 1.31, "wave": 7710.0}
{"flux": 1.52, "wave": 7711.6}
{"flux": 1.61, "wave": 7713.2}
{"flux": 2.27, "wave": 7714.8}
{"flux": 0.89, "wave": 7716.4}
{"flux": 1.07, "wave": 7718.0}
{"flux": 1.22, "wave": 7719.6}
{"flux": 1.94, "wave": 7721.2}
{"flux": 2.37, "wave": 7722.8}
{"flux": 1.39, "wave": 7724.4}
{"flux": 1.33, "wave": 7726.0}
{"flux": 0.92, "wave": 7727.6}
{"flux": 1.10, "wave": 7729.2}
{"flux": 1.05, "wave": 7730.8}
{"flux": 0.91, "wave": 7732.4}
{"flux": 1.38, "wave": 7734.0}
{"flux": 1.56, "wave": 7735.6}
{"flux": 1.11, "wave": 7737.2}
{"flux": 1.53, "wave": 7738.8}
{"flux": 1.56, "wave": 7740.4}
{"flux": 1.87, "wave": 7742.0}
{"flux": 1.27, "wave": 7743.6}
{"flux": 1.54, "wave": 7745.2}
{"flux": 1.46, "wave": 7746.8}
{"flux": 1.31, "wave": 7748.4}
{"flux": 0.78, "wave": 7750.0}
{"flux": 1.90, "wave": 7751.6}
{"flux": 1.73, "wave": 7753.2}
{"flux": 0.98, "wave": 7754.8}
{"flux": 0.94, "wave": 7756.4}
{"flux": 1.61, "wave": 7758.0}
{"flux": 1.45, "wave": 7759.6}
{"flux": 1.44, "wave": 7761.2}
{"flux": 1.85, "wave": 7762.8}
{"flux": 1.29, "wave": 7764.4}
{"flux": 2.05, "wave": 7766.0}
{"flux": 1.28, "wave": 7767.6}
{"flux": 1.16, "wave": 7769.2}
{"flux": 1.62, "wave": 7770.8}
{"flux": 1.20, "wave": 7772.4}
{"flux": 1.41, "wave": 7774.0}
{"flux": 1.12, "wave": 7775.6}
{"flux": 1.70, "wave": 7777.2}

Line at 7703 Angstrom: [N II]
